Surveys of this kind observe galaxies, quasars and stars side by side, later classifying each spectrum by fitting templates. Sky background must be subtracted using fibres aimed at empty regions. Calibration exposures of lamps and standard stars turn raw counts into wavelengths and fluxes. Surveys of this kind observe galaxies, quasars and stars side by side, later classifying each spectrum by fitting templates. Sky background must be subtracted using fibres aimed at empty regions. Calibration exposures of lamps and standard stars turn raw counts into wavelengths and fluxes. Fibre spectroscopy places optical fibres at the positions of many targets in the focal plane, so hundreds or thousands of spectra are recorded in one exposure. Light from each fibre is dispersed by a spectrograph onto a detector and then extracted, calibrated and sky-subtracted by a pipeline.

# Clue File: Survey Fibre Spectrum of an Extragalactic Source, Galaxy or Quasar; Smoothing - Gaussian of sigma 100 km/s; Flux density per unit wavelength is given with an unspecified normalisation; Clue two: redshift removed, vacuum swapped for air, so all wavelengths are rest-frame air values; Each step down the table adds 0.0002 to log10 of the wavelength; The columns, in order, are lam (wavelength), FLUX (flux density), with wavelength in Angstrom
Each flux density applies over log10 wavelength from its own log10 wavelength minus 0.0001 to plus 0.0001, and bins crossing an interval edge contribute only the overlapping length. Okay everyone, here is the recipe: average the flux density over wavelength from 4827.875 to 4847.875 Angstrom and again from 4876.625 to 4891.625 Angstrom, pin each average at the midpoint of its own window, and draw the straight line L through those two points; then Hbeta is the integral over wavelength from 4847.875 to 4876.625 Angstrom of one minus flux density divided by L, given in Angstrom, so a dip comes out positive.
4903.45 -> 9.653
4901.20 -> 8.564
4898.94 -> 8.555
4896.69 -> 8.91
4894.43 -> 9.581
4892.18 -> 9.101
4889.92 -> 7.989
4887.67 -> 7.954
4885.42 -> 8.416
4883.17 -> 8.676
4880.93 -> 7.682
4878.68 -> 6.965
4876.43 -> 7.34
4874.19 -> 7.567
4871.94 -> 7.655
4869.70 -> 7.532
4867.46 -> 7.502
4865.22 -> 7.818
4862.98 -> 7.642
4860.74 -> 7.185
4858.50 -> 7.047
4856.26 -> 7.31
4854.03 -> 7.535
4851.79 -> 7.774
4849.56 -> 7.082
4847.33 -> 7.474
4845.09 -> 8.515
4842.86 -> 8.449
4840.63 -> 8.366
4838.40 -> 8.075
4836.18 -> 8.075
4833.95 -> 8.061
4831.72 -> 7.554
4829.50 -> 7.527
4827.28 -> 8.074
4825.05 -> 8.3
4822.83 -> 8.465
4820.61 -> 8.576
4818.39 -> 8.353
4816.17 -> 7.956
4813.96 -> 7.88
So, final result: 1.9 Angstrom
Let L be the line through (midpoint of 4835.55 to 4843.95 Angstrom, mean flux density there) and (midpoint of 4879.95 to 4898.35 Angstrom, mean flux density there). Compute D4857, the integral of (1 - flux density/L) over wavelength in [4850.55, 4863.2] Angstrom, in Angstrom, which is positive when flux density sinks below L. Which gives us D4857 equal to 1.5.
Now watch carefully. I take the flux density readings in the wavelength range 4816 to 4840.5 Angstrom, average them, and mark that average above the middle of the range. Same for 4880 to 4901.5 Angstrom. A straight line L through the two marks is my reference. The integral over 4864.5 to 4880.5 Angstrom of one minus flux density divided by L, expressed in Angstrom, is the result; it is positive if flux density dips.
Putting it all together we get 1.78 Angstrom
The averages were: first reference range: 8.11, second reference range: 8.55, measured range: 7.48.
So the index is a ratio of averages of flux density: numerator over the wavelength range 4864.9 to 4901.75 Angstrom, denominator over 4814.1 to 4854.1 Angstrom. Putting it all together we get 1.0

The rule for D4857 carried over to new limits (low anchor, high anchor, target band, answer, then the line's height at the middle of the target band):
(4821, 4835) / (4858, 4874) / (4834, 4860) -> -0.08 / 7.76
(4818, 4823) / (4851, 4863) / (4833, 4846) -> -0.58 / 7.91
